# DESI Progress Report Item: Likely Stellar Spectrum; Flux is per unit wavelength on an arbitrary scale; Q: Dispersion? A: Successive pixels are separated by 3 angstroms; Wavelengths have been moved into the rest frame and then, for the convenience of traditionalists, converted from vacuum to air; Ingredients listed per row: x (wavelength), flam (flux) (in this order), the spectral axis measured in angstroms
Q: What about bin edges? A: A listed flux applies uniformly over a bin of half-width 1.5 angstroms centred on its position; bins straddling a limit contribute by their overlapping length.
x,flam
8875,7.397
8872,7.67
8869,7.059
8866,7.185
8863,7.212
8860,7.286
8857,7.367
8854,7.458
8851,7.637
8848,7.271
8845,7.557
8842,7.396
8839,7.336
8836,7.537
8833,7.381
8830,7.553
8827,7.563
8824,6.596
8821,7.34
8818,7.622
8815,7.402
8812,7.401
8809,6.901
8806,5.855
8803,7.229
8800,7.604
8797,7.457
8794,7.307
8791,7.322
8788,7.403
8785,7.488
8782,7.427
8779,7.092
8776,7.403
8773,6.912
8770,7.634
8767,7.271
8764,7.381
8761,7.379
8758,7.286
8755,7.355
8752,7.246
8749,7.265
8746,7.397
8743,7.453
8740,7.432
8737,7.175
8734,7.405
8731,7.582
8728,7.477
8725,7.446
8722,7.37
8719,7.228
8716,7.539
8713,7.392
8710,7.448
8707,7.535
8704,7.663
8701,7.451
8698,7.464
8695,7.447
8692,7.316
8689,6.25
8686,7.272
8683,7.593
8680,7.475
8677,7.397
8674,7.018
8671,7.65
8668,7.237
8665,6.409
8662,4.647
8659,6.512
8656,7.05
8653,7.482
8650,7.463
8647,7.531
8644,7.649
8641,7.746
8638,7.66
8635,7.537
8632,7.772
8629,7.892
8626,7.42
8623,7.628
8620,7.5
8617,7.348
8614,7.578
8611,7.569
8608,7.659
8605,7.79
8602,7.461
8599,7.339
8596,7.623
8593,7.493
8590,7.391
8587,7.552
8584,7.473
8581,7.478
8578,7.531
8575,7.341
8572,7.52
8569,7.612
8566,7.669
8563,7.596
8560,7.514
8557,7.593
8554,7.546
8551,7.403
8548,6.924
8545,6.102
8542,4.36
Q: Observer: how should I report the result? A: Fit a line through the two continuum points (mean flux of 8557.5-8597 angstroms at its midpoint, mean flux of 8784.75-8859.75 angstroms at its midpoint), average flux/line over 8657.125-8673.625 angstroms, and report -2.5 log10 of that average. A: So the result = 0.14 mag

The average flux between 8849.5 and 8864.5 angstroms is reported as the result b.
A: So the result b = 7.39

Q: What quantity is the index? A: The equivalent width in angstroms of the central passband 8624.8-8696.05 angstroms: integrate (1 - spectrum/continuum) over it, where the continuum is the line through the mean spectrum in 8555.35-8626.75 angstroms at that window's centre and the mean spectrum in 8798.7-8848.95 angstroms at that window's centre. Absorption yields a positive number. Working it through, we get 2.2 angstroms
